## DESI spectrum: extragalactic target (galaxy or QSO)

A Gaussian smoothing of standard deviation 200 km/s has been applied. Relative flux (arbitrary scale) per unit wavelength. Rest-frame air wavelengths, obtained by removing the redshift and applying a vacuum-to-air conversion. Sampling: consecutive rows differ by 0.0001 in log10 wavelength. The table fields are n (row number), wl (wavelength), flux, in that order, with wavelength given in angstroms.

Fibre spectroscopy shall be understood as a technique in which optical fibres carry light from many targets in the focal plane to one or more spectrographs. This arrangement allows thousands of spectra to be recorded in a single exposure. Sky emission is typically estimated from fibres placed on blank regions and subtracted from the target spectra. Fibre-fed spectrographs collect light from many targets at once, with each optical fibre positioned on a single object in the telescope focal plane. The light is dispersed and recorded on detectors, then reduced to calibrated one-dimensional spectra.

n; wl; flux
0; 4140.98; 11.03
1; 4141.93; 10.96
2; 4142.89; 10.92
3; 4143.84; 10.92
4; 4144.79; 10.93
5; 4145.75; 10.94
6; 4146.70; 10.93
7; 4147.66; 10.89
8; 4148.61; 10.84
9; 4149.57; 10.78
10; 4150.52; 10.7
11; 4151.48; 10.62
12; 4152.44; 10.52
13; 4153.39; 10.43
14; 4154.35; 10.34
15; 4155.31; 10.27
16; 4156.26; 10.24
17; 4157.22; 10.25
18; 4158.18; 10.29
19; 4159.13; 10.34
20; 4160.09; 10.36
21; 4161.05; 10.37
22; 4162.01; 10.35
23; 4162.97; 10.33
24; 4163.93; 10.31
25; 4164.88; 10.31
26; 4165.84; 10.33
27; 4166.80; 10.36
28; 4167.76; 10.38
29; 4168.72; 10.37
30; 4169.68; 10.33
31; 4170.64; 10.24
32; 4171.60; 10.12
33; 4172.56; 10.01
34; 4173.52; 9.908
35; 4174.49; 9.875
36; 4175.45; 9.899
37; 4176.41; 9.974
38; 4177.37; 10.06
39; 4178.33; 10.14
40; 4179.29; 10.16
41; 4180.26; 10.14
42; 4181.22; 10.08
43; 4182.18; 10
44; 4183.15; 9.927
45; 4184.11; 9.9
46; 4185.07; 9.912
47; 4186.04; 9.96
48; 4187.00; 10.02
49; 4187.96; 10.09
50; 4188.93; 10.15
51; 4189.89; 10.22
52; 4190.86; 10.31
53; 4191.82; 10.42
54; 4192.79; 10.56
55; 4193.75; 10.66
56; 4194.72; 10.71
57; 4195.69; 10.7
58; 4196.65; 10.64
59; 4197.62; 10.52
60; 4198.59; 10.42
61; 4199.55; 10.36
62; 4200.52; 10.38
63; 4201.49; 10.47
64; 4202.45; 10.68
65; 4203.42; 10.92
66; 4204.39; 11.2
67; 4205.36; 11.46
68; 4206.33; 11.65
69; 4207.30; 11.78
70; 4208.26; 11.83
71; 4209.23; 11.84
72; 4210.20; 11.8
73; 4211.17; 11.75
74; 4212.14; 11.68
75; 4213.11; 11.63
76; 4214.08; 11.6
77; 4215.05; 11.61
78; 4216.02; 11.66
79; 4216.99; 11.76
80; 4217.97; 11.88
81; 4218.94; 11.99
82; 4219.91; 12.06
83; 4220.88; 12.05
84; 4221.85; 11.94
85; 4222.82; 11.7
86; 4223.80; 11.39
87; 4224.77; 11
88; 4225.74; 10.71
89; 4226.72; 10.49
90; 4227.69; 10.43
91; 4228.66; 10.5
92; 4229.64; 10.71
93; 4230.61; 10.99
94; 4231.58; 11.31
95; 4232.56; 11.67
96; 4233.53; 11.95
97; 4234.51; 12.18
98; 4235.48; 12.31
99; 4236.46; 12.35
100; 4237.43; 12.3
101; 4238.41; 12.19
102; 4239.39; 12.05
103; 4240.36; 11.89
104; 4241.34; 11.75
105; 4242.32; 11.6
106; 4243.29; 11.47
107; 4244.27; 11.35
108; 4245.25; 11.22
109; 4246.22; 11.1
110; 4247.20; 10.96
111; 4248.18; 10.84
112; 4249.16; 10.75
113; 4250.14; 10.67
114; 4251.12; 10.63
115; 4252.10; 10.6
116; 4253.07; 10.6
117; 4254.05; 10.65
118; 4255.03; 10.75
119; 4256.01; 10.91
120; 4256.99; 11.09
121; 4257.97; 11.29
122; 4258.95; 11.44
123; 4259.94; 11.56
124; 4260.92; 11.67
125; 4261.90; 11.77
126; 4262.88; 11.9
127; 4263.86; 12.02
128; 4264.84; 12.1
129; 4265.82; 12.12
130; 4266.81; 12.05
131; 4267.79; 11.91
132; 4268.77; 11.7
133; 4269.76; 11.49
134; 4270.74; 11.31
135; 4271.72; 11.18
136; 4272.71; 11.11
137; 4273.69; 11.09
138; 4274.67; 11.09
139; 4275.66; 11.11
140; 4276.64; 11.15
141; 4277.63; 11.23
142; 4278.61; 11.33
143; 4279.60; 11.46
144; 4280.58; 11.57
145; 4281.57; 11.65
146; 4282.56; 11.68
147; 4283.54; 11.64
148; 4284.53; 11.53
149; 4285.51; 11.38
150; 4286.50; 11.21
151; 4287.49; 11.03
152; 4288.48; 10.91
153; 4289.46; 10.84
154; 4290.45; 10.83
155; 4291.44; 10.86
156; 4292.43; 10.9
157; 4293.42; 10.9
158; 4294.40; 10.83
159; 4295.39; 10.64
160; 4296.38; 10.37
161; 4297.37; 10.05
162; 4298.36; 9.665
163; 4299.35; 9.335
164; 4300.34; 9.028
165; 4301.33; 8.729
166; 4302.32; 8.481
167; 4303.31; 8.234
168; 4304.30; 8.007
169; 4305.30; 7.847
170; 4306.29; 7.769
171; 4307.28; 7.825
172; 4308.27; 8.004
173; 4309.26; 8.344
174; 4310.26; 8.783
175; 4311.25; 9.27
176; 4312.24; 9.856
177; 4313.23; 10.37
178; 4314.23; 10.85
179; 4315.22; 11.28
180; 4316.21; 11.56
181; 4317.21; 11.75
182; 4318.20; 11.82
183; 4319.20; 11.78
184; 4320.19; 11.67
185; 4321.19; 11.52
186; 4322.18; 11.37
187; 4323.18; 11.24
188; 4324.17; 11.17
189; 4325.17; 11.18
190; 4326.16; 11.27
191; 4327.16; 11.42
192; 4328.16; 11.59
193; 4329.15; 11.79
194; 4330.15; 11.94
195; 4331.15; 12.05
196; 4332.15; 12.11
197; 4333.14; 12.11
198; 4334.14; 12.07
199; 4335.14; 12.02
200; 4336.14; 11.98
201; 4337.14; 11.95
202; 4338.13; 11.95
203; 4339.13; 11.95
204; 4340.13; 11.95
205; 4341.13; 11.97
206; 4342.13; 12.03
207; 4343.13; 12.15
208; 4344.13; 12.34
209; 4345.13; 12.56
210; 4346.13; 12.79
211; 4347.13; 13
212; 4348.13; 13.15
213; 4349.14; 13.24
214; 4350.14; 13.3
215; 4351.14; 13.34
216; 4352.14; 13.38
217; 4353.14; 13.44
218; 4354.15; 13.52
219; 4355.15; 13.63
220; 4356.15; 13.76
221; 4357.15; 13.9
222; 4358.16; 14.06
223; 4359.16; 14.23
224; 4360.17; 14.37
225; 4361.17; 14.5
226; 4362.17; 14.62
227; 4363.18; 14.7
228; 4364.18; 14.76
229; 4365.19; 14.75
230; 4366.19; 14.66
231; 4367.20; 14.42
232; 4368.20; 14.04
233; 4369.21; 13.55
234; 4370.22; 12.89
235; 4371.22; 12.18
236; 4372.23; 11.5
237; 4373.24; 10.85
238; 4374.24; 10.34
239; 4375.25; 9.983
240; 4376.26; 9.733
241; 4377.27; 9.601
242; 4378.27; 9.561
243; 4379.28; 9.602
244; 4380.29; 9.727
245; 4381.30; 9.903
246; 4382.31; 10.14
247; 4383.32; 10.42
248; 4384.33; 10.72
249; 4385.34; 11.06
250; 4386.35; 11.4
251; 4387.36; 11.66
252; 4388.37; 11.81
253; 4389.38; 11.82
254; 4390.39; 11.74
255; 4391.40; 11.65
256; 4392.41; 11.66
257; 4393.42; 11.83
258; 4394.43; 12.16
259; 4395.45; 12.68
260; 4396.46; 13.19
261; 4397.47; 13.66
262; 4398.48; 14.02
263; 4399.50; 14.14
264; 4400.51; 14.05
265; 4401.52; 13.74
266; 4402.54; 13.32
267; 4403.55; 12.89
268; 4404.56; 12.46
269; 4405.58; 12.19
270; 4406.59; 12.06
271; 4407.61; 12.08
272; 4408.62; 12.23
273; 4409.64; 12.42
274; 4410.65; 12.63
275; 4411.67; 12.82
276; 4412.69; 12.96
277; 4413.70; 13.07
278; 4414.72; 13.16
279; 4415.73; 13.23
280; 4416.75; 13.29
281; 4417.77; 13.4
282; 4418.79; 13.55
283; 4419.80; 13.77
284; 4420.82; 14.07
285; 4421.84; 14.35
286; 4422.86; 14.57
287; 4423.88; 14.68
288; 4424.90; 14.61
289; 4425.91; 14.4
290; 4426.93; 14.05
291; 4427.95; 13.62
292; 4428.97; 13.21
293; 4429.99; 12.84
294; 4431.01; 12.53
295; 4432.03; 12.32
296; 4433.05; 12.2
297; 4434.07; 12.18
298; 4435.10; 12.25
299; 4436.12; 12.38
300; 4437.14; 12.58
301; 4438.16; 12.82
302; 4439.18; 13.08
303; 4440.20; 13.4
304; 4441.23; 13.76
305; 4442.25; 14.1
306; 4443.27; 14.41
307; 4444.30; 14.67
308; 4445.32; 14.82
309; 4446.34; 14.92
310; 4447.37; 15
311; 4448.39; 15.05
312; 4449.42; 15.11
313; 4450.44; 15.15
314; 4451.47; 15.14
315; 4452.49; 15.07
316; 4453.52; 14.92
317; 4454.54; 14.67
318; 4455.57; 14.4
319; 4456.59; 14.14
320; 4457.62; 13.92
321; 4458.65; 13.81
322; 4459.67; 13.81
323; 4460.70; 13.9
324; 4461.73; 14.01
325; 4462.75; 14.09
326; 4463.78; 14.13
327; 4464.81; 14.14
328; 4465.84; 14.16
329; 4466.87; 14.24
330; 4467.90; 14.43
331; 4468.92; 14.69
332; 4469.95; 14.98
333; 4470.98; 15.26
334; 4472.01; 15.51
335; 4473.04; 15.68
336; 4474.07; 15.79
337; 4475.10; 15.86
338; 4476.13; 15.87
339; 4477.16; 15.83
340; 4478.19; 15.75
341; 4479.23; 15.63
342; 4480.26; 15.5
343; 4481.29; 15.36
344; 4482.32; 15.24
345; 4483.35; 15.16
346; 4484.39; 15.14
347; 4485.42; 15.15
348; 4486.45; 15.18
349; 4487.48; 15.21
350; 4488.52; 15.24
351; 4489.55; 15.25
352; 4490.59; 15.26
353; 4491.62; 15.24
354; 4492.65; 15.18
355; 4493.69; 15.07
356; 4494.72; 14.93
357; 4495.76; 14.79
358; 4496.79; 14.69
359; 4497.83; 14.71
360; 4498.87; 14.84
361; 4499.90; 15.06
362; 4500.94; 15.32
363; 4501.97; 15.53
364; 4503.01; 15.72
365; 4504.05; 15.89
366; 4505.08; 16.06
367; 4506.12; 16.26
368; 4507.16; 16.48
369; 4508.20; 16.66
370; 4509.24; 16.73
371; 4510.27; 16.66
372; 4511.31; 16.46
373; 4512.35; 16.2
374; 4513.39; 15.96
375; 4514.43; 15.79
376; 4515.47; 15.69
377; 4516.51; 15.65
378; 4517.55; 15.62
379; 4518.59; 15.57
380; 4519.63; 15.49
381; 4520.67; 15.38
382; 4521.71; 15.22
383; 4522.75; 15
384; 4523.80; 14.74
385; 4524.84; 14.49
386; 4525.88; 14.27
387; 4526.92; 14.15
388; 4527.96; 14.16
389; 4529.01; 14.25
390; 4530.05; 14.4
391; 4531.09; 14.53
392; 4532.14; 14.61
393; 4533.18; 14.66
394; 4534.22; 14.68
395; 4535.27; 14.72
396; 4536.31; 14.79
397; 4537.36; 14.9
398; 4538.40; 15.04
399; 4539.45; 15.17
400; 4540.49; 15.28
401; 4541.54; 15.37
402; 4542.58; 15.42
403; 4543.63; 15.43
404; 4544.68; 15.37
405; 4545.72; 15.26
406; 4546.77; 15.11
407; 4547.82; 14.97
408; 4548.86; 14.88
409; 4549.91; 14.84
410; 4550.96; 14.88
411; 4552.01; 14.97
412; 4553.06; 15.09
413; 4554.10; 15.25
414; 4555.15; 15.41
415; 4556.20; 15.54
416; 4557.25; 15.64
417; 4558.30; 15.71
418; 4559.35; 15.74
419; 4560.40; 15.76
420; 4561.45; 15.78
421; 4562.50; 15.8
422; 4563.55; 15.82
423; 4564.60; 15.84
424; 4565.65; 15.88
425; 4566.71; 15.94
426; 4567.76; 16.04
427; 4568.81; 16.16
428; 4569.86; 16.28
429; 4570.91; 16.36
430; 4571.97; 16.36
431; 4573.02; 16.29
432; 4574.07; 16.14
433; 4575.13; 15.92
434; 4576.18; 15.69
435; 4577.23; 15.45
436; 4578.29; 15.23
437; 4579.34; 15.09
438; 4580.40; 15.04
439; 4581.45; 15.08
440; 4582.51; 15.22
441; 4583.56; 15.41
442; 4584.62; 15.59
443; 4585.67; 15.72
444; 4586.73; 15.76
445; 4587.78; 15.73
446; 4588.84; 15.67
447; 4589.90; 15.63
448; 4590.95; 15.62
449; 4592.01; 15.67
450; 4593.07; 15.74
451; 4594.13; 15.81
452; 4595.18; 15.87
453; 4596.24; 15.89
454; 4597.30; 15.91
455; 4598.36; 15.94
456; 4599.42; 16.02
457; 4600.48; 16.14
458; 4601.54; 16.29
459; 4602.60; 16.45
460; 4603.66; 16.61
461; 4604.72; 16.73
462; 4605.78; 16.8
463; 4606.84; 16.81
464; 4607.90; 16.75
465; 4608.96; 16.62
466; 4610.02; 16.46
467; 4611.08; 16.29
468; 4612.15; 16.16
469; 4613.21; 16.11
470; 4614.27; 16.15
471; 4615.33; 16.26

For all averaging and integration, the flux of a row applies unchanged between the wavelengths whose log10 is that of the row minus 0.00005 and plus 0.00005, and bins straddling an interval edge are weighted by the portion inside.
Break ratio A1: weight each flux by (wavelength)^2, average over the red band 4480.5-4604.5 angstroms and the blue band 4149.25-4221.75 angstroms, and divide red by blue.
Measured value 1.71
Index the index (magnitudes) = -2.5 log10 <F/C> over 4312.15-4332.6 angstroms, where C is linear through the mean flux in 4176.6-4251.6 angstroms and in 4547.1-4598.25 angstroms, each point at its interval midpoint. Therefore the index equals 0.09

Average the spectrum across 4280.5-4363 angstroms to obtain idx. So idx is 11.4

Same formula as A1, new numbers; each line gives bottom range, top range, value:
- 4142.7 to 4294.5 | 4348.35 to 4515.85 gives 1.39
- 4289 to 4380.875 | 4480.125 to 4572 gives 1.45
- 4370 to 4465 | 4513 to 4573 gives 1.25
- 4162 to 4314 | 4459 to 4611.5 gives 1.64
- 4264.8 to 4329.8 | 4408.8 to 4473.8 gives 1.39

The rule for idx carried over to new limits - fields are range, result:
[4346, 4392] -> 12.4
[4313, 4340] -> 11.6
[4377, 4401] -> 11.6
